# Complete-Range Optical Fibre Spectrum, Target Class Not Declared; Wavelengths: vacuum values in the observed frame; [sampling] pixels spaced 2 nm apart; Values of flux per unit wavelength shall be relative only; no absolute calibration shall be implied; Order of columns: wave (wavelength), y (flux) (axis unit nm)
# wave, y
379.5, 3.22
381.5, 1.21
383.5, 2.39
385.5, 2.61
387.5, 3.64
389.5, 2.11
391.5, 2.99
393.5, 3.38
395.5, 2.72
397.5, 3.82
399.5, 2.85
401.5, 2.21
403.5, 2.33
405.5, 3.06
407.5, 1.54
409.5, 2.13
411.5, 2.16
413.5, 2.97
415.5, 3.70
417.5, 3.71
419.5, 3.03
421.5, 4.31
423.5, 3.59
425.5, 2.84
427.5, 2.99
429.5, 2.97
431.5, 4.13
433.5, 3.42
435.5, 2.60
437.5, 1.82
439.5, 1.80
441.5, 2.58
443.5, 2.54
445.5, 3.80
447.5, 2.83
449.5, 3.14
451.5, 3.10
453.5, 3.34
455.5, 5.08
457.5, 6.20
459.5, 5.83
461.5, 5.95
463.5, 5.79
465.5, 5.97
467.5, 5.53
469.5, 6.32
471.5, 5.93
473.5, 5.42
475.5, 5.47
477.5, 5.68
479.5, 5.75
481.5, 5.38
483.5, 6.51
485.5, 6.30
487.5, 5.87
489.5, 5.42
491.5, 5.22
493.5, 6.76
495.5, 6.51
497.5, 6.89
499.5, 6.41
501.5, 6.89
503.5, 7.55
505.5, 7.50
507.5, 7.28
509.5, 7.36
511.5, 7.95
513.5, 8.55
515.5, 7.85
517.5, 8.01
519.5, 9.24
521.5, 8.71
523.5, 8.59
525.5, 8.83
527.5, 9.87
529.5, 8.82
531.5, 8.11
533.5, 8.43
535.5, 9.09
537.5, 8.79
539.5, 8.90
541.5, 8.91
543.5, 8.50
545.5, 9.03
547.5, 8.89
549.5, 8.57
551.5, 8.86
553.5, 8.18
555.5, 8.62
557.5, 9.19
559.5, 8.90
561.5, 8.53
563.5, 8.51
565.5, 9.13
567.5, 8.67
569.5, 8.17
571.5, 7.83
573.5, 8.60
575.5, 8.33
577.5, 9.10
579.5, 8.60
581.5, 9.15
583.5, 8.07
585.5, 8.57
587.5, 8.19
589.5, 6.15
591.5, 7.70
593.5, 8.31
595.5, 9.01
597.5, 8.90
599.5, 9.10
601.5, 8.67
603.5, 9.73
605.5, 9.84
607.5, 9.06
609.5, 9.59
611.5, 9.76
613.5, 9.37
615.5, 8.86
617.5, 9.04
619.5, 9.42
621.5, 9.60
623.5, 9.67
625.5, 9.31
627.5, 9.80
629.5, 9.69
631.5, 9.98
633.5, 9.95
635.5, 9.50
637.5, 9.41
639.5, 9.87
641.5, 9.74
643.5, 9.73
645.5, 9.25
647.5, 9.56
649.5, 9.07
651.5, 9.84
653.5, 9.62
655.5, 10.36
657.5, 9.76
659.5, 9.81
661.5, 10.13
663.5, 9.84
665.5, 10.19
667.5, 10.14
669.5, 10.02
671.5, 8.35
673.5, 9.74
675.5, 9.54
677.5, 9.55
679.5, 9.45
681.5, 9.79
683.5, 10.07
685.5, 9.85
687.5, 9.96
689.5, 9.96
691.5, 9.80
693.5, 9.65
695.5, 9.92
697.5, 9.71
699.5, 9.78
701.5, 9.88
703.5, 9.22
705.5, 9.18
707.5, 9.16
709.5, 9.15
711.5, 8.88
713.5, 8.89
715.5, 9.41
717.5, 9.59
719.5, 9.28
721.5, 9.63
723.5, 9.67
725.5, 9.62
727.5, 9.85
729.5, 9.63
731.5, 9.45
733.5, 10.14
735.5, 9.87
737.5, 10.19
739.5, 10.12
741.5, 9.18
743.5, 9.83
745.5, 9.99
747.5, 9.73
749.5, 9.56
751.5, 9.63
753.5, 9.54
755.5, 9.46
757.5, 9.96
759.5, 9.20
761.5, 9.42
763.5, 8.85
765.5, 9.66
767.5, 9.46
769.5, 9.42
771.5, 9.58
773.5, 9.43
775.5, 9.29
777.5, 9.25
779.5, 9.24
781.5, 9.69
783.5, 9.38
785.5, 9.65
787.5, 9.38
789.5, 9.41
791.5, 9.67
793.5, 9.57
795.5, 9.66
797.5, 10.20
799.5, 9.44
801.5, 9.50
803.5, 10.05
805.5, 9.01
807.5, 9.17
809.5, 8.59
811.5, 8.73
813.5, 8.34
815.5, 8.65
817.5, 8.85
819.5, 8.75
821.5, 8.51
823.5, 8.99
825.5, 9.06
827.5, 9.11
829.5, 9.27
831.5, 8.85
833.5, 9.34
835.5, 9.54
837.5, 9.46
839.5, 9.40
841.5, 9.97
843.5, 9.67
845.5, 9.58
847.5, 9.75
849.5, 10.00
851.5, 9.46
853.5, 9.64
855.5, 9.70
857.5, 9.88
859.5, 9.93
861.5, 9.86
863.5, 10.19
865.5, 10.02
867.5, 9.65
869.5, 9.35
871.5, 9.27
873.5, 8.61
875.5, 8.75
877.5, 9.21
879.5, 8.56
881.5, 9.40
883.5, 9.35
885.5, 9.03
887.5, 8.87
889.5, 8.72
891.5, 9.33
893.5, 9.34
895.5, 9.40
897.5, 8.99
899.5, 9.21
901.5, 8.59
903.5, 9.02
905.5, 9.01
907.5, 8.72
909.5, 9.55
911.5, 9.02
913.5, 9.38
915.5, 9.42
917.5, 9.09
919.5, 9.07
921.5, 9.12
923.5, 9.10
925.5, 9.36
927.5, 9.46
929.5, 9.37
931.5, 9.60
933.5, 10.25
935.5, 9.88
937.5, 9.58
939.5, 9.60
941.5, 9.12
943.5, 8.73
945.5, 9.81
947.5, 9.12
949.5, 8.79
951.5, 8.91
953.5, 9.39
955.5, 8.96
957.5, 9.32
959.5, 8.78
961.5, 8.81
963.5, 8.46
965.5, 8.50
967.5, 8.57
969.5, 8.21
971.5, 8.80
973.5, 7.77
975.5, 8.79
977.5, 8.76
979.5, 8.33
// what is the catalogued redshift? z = 0.140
